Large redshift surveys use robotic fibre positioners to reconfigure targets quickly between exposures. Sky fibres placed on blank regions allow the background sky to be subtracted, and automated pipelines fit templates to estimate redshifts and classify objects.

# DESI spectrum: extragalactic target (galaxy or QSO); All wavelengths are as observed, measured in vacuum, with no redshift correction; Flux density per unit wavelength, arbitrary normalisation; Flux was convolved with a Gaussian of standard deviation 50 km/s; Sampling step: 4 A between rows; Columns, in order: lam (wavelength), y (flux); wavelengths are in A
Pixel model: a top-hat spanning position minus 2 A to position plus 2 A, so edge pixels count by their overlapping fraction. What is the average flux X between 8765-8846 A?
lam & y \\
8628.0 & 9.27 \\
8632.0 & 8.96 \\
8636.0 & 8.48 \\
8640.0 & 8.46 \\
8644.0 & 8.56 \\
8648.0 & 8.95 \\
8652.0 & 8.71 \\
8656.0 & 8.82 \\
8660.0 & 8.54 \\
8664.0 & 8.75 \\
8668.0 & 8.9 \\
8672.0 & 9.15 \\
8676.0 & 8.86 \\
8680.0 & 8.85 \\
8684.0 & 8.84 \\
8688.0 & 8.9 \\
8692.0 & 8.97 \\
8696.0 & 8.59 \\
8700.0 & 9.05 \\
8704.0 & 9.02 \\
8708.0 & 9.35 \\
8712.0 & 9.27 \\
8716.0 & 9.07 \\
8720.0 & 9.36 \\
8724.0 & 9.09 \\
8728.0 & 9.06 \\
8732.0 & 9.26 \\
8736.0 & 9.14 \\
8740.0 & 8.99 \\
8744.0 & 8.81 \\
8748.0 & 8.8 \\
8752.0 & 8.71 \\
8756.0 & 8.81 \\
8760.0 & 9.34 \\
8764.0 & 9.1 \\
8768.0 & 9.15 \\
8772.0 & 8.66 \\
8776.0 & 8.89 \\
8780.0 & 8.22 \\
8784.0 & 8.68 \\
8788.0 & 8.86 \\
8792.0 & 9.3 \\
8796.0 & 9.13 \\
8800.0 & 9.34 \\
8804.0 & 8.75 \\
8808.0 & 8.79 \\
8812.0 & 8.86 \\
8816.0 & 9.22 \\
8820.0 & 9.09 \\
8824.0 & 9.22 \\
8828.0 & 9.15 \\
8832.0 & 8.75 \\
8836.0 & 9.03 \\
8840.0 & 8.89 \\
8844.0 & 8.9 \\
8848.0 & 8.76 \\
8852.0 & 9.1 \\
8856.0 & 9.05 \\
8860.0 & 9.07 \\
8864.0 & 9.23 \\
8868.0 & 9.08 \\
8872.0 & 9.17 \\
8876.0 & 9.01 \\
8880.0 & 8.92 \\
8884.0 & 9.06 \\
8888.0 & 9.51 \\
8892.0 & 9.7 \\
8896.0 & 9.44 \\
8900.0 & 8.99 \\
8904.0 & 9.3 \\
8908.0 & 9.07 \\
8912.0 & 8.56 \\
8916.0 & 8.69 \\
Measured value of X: 8.95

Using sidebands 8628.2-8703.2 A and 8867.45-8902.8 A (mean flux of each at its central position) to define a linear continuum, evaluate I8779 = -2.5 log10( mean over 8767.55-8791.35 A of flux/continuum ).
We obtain 0.03 mag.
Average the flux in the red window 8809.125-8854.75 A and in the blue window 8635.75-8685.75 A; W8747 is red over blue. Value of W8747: 1.03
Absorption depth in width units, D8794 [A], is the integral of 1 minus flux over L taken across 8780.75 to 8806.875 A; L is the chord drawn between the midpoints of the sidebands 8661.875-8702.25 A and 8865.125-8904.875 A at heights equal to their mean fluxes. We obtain 0.3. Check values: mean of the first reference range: 8.89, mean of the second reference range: 9.22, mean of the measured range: 8.96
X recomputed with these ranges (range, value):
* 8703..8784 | 9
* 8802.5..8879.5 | 9.01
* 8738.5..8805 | 8.92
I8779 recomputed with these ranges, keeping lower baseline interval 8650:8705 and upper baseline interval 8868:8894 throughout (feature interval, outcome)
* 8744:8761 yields 0.013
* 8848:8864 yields 0.014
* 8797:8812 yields 0.015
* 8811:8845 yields 0.012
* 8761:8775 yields 0.003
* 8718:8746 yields -0.018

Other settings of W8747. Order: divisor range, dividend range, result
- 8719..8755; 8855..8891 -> 1.01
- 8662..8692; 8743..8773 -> 1.00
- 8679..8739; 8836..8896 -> 1.01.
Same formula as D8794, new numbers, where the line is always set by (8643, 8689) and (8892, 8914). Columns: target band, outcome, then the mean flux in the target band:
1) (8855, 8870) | -0.1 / 9.11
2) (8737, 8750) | 0.1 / 8.89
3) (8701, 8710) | -0.3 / 9.17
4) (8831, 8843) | 0.2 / 8.9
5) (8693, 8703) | 0.0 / 8.86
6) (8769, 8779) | 0.2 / 8.76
